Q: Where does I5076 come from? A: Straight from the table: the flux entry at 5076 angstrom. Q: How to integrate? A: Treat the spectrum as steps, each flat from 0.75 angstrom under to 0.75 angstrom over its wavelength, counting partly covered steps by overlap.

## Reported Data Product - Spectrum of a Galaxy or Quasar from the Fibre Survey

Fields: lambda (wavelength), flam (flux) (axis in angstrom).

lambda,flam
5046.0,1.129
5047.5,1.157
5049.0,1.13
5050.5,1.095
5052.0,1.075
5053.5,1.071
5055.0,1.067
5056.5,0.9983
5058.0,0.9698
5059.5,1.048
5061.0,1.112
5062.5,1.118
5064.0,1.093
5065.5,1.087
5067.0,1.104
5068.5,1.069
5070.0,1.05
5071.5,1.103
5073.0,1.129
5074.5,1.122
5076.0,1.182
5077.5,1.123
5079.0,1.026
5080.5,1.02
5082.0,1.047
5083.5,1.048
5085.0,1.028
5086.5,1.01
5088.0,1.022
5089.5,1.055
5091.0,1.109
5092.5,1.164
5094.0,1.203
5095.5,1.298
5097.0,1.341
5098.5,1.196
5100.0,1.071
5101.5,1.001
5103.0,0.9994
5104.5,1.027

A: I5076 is 1.182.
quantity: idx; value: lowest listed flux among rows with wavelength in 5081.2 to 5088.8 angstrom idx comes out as 1.01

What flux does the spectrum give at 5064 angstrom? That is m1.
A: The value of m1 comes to 1.093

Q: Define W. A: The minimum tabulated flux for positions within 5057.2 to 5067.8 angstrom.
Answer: 0.9698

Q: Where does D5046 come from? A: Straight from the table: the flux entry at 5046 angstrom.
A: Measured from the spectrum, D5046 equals 1.129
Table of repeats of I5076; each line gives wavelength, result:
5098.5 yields 1.196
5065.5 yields 1.087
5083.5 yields 1.048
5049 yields 1.13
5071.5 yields 1.103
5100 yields 1.071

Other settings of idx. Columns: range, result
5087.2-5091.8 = 1.022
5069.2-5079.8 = 1.026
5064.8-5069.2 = 1.069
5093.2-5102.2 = 1.001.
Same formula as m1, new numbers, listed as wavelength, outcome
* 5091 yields 1.109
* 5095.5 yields 1.298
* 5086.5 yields 1.01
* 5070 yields 1.05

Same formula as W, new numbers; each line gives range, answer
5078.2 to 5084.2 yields 1.02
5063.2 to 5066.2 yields 1.087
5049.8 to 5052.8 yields 1.075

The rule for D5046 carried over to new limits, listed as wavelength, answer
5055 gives 1.067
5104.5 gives 1.027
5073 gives 1.129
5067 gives 1.104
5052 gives 1.075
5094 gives 1.203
